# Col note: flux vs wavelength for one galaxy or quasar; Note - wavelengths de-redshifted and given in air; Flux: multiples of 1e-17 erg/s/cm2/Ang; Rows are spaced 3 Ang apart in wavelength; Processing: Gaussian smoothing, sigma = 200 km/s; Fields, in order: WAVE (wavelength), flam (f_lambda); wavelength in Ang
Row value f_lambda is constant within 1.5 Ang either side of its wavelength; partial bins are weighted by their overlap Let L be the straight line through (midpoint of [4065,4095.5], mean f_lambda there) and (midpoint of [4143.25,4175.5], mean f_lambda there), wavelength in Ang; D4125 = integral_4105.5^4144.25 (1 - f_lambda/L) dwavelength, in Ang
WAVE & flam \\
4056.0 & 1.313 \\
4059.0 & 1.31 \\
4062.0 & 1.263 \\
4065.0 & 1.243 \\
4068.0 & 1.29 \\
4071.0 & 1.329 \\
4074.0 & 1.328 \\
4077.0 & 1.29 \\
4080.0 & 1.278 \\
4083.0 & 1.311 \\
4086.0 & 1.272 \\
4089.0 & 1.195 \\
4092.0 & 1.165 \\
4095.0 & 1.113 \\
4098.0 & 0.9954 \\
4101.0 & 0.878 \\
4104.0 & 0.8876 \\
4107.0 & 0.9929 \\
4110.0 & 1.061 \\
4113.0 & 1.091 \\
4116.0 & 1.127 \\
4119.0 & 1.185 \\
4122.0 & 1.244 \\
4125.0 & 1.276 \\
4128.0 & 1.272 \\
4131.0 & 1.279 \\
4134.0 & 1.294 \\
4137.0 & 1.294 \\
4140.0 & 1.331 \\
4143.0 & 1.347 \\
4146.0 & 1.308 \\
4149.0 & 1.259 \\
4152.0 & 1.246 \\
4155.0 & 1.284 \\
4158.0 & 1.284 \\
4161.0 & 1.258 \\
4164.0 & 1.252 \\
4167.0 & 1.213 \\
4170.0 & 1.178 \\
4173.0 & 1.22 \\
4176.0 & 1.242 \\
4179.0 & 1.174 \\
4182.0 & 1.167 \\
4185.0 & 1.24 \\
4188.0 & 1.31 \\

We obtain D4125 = 1.32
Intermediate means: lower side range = 1.26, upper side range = 1.25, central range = 1.21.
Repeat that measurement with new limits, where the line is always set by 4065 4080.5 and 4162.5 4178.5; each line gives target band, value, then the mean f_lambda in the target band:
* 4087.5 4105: 3.23 Ang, 1.04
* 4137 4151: -0.76 Ang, 1.31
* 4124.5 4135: -0.24 Ang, 1.28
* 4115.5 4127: 0.37 Ang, 1.22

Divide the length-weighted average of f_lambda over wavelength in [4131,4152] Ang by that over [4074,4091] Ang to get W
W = 1.02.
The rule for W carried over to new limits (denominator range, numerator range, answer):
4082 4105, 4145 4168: 1.15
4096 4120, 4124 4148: 1.27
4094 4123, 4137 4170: 1.21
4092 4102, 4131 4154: 1.26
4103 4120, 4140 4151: 1.23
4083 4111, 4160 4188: 1.13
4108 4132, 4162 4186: 1.02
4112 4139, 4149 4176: 1.01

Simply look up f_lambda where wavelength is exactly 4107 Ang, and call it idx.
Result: 0.9929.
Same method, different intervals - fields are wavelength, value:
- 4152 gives 1.246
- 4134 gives 1.294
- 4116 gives 1.127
